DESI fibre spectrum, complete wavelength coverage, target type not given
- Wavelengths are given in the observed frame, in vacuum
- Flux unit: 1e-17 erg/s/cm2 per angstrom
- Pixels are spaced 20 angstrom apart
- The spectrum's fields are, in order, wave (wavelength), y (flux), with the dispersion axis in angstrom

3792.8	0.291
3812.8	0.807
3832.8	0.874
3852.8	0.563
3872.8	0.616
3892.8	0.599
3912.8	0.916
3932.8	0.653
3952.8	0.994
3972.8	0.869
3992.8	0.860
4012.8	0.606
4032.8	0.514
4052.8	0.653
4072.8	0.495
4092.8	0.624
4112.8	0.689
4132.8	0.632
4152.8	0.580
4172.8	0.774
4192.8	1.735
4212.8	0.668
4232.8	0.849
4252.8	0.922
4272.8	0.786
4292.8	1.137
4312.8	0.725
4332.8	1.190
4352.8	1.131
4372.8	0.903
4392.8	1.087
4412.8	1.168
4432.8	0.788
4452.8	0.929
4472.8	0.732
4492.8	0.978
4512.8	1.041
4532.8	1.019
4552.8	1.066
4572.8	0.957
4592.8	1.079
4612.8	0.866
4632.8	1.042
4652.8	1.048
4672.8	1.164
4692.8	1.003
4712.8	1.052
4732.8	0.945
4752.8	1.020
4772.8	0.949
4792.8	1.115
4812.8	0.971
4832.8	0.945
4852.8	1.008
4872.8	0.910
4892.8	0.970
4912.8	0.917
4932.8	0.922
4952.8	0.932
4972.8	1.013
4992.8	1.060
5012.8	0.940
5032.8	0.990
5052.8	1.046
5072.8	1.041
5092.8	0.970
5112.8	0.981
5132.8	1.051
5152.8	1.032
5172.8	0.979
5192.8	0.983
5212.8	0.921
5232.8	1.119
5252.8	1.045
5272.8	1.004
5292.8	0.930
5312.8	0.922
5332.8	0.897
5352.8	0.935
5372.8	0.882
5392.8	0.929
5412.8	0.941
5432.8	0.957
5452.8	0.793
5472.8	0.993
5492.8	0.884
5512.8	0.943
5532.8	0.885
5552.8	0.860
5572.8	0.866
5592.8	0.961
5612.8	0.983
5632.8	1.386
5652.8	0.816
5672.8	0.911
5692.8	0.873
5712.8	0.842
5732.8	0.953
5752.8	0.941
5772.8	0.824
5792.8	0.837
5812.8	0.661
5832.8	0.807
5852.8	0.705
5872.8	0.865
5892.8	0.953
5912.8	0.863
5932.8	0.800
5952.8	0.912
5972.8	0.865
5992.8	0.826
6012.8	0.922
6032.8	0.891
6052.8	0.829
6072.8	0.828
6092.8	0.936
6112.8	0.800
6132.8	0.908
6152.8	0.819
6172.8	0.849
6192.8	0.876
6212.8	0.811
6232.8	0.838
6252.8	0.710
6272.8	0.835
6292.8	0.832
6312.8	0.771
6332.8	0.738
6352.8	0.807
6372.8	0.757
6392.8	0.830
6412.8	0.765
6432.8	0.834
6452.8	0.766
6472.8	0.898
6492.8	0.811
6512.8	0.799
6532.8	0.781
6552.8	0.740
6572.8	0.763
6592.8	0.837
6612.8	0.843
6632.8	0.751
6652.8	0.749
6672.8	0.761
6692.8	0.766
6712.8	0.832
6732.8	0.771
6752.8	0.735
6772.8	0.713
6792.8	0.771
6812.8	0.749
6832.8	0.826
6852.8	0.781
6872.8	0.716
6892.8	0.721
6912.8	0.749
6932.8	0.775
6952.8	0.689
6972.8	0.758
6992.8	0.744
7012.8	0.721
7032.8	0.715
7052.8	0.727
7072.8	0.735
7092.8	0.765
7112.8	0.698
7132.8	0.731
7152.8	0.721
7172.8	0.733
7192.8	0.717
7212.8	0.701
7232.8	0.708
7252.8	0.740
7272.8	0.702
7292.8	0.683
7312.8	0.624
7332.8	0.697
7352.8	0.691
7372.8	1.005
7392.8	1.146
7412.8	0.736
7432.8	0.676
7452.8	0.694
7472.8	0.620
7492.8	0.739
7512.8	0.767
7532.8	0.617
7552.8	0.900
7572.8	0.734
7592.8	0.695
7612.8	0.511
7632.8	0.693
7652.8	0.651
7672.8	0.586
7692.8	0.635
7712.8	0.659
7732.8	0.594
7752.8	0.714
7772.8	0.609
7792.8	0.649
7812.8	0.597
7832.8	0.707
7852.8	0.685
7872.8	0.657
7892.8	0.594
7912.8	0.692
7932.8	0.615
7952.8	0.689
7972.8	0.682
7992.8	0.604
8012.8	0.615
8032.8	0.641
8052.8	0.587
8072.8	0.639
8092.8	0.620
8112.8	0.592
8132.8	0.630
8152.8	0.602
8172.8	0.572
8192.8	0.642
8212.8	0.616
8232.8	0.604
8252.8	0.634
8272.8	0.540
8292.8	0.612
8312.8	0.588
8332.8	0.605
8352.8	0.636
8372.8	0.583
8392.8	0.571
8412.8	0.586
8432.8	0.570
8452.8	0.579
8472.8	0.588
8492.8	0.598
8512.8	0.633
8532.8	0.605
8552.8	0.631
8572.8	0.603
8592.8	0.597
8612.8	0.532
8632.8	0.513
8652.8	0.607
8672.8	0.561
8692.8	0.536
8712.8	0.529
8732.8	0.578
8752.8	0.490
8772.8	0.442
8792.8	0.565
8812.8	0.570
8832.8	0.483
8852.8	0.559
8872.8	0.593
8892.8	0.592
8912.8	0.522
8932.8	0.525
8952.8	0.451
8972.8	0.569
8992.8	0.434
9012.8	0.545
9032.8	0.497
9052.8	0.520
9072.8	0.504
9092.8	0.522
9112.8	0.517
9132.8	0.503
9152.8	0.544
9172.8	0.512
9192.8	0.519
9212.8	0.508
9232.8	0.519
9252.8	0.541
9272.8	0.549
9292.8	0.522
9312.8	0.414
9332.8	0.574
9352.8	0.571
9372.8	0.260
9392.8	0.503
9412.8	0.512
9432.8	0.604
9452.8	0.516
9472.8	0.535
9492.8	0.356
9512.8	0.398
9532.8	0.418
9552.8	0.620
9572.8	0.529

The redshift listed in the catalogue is 0.125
